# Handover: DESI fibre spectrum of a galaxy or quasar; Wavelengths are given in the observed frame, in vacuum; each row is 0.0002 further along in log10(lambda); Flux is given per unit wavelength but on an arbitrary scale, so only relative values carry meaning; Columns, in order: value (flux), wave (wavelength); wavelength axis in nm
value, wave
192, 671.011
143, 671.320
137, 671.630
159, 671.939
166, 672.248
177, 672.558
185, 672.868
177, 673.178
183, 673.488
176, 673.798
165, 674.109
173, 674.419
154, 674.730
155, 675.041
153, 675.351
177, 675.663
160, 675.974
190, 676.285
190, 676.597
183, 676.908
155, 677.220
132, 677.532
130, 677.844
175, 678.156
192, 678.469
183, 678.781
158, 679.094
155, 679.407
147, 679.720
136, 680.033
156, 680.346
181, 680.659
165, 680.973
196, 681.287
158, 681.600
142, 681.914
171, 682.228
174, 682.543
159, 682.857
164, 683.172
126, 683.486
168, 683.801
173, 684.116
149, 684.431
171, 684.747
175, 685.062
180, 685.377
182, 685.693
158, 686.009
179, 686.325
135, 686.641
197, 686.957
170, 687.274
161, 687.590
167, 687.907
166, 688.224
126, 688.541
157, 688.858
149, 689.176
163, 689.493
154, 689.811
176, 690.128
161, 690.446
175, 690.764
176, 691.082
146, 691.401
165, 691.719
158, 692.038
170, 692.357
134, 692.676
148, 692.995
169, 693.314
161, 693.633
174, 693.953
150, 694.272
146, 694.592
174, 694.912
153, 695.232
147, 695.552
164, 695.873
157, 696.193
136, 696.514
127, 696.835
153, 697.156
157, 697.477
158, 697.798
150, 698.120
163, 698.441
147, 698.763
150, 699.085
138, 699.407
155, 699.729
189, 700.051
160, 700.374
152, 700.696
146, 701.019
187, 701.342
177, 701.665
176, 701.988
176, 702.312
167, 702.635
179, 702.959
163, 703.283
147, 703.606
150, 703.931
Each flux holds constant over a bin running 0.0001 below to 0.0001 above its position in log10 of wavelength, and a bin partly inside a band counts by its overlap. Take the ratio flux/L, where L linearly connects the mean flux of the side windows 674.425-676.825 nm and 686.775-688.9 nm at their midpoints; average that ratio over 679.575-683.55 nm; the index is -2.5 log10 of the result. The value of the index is 0.04 mag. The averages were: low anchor 169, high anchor 163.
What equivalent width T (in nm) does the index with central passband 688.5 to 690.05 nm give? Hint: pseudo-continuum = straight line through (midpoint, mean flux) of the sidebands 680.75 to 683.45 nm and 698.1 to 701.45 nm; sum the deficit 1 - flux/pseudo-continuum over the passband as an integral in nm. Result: 0.09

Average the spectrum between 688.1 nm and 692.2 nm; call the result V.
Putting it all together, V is 159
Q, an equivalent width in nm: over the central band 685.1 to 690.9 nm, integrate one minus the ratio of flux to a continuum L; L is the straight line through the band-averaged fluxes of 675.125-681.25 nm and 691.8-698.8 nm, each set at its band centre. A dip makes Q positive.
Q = -0.20 nm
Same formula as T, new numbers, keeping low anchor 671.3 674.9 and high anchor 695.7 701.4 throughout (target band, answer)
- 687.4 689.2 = 0.050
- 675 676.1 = 0.026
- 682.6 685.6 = -0.038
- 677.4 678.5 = 0.072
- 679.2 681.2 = 0.066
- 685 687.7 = -0.174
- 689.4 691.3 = -0.103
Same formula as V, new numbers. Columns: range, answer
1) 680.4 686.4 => 167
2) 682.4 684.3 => 160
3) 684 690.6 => 164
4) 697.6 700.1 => 155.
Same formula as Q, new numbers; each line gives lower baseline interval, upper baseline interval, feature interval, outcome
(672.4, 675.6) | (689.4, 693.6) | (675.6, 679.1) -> -0.015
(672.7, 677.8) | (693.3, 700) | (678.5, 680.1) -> 0.058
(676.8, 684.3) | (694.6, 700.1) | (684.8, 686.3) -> -0.142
